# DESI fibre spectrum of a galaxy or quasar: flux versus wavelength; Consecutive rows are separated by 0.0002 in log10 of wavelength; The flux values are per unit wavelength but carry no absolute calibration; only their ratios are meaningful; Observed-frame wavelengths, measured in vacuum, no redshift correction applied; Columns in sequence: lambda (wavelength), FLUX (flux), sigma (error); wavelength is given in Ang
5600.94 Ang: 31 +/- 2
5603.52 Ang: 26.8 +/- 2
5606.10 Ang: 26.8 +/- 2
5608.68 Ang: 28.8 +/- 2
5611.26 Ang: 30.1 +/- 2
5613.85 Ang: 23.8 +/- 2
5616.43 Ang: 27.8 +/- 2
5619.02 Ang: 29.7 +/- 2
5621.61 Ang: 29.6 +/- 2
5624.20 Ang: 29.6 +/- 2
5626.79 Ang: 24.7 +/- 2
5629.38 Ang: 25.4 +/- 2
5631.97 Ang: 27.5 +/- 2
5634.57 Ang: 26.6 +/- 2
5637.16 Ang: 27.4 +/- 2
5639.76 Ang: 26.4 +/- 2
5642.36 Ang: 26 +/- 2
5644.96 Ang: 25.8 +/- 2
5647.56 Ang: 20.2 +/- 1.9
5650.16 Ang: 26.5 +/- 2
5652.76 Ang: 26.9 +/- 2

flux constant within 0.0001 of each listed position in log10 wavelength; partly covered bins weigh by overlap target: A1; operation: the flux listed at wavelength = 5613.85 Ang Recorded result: 23.8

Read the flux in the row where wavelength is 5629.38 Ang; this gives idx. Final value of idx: 25.4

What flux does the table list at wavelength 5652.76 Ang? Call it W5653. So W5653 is 26.9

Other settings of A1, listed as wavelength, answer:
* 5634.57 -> 26.6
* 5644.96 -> 25.8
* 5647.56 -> 20.2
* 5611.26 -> 30.1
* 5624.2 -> 29.6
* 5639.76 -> 26.4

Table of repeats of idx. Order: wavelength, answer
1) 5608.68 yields 28.8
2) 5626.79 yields 24.7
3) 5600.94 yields 31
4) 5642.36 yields 26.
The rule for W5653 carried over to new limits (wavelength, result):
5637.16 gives 27.4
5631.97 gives 27.5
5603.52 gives 26.8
